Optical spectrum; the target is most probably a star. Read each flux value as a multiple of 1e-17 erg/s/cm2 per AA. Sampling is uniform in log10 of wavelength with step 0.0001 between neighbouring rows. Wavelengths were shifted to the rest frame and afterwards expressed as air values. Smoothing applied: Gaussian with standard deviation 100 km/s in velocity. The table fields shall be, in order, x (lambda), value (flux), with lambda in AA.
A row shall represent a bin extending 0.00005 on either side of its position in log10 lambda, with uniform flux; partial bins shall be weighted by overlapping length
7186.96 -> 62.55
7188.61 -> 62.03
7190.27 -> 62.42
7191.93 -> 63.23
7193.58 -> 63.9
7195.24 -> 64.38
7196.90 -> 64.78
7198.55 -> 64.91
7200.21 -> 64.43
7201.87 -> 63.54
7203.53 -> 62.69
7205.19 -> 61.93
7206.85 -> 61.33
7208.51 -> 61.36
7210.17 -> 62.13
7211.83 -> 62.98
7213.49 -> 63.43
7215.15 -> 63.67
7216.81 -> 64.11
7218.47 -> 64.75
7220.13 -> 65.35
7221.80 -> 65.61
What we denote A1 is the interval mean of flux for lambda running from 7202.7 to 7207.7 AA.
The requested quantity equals 61.9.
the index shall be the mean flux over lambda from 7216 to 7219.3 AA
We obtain 64.5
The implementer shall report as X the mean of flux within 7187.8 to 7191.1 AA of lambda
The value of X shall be 62.1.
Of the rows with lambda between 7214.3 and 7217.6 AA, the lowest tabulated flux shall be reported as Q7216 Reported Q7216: 63.67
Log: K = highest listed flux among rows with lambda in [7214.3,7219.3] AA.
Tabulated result 64.75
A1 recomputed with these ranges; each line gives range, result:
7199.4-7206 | 63.1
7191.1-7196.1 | 63.8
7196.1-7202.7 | 64.4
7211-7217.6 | 63.6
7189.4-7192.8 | 62.8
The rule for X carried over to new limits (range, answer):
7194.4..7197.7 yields 64.4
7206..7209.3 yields 61.3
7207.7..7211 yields 61.8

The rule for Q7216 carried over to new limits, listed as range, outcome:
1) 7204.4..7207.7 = 61.33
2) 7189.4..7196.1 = 62.42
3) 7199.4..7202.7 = 63.54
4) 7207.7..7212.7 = 61.36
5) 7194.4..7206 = 61.93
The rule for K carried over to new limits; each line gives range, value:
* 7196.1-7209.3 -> 64.91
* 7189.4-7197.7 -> 64.78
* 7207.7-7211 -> 62.13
